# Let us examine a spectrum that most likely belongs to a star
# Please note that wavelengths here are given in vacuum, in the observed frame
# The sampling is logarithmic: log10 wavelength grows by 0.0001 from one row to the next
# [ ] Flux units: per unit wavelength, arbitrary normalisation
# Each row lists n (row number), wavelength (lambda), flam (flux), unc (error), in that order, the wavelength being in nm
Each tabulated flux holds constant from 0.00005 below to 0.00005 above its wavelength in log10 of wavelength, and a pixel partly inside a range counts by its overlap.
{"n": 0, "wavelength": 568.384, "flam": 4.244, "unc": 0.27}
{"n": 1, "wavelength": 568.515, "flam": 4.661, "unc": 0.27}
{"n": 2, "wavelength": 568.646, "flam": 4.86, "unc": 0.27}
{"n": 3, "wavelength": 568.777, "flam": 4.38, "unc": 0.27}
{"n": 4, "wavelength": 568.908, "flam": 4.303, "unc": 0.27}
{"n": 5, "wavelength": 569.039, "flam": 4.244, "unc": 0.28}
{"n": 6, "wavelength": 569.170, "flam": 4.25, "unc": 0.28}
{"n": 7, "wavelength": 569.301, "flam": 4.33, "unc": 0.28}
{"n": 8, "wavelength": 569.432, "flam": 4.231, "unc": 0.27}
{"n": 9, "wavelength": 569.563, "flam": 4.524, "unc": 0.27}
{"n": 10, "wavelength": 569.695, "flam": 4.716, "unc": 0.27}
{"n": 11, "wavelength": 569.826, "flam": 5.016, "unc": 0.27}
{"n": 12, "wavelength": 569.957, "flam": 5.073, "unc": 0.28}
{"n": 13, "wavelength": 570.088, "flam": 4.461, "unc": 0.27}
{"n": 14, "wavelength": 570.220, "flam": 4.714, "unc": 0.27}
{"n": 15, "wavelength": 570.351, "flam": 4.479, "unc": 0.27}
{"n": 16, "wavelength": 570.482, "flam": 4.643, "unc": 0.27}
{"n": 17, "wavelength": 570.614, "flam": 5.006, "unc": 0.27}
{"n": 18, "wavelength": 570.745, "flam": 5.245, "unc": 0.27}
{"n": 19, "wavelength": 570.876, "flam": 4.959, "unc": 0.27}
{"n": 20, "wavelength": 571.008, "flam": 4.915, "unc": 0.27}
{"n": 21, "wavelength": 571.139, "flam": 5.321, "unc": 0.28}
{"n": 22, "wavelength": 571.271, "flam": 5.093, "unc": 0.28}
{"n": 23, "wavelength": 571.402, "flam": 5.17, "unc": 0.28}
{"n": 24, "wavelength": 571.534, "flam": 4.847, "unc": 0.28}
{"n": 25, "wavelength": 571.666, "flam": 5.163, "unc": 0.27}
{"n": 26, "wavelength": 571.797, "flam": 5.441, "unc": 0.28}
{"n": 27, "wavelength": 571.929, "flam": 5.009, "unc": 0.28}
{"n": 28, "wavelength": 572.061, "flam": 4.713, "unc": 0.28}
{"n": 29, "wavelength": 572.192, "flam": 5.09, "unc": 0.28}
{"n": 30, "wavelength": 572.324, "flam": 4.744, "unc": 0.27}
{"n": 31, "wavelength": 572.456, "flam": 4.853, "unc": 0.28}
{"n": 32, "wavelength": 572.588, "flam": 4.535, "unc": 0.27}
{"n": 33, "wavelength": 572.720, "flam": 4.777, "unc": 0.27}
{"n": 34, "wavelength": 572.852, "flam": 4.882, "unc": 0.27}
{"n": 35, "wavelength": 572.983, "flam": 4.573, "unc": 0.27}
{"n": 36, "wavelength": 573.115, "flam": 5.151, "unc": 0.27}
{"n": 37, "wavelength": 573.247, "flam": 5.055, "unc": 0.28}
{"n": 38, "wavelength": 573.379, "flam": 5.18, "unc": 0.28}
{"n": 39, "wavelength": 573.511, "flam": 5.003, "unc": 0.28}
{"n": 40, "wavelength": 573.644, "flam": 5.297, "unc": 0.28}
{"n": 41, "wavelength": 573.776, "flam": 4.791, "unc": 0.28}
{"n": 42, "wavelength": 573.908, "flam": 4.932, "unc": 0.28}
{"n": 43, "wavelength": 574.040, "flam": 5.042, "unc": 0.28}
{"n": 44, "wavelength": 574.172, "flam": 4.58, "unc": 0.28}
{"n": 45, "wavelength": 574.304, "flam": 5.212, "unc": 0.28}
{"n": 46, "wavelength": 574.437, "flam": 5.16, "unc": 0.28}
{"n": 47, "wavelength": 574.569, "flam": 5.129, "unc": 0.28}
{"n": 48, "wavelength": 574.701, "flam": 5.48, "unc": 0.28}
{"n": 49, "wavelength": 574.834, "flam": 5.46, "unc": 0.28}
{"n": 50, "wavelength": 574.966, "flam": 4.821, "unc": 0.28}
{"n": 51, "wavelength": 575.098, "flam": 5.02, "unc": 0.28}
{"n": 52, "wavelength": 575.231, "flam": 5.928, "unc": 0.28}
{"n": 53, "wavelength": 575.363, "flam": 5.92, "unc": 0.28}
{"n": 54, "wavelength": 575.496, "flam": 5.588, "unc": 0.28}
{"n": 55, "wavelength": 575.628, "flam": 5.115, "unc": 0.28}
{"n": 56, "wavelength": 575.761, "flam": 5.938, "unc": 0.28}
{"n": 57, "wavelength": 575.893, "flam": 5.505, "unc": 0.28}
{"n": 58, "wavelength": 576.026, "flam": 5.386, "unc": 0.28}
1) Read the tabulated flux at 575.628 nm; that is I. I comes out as 5.115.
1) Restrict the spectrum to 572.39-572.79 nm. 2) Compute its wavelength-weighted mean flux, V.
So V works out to 4.72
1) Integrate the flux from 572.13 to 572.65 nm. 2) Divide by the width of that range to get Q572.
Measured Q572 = 4.8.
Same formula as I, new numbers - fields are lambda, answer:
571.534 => 4.847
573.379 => 5.18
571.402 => 5.17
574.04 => 5.042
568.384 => 4.244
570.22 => 4.714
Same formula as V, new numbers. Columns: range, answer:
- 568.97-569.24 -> 4.25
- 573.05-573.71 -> 5.13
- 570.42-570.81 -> 4.96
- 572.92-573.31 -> 4.93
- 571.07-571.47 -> 5.19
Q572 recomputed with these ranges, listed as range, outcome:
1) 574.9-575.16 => 4.93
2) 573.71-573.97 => 4.86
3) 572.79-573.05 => 4.74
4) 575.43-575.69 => 5.37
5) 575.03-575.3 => 5.48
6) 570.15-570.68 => 4.71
